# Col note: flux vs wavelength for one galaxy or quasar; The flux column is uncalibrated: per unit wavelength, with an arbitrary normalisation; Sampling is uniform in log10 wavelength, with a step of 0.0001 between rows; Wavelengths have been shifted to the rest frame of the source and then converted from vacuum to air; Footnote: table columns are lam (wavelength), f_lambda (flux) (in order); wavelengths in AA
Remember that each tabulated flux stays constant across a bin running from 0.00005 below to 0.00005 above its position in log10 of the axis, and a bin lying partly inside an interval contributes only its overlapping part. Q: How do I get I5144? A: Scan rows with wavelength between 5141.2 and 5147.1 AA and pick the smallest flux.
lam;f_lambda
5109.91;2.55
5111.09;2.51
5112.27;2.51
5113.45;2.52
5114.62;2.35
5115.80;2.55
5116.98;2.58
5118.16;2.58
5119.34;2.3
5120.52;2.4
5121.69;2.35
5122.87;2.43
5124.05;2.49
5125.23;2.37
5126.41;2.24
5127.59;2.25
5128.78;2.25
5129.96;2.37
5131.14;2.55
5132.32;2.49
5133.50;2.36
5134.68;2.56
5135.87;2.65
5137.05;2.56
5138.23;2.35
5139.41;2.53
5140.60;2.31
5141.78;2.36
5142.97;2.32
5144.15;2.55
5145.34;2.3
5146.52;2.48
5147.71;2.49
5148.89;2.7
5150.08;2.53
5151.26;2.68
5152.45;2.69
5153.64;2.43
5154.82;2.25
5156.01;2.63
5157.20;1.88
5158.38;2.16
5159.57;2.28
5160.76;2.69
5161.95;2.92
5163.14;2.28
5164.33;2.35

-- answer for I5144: 2.3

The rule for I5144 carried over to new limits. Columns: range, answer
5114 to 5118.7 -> 2.35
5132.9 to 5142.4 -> 2.31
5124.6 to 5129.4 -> 2.24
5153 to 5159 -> 1.88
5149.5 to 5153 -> 2.53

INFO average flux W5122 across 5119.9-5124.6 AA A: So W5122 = 2.42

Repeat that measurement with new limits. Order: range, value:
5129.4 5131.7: 2.46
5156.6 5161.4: 2.26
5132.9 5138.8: 2.5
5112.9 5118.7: 2.52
